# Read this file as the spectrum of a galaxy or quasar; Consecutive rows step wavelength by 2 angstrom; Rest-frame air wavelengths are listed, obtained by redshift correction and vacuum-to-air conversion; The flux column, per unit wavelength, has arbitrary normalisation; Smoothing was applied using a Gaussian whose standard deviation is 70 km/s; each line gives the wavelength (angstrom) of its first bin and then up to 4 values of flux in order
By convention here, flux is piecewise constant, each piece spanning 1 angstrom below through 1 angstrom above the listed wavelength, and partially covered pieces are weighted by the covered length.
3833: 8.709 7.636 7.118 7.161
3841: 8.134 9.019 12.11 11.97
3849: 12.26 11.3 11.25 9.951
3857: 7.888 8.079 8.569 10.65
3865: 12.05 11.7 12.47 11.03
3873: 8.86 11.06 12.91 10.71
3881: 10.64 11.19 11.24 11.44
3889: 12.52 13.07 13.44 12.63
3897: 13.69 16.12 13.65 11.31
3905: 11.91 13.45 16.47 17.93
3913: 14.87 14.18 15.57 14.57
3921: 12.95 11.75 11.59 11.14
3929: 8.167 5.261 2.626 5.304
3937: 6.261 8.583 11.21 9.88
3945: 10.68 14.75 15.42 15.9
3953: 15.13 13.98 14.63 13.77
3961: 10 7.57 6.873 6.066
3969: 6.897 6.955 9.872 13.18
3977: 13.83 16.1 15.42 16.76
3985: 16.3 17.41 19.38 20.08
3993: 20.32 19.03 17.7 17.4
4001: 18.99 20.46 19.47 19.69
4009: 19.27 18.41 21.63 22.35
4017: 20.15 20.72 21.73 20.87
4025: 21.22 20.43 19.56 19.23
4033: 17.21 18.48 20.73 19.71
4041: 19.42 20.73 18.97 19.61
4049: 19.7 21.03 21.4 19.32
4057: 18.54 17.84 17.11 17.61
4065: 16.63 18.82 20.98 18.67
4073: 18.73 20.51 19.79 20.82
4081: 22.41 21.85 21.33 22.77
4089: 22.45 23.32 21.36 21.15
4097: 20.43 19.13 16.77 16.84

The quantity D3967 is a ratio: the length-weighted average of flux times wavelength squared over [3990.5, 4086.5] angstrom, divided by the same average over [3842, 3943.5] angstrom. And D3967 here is 1.87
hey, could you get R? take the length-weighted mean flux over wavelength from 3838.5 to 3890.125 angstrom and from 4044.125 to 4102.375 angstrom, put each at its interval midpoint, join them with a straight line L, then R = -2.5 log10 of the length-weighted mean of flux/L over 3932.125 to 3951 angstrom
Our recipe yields 0.40 mag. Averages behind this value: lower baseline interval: 10.7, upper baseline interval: 19.9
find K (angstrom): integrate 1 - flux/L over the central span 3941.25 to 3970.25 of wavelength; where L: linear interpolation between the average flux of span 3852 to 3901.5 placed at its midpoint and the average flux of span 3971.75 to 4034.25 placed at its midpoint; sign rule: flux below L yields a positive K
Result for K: 7.8 angstrom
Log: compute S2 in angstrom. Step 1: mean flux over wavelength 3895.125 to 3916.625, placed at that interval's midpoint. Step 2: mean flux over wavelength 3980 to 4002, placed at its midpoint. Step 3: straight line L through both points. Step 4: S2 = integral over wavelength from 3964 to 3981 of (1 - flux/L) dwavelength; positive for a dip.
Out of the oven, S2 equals 6.9 angstrom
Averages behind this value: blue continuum 14.3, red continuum 18.1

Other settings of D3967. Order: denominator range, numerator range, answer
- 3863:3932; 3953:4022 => 1.35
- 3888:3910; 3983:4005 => 1.45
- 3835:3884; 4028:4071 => 2.05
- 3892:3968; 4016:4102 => 1.81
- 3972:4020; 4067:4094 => 1.21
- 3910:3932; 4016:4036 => 1.68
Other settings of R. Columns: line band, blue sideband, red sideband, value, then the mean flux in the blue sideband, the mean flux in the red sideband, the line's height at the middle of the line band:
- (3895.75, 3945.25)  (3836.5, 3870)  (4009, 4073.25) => 0.15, 10.1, 19.6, 13.5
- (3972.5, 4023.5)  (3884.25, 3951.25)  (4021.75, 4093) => -0.11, 12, 20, 16.6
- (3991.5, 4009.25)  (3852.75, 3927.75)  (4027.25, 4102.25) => -0.13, 12.2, 19.8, 17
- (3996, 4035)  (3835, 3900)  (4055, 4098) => -0.14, 11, 20.1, 17.5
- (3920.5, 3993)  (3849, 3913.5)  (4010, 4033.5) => 0.37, 12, 20.4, 16.5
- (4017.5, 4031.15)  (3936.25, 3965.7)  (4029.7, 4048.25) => -0.14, 11.7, 19.4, 18.1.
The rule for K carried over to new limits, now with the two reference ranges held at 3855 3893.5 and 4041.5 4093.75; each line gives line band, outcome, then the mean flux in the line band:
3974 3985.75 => 0.52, 15.2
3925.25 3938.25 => 6.51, 6.8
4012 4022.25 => -2.09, 21.3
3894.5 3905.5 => -1.02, 13.3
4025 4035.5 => -0.52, 19.2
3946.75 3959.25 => -0.16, 14.9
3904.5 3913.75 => -1.81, 15.1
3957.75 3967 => 3.54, 9.31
